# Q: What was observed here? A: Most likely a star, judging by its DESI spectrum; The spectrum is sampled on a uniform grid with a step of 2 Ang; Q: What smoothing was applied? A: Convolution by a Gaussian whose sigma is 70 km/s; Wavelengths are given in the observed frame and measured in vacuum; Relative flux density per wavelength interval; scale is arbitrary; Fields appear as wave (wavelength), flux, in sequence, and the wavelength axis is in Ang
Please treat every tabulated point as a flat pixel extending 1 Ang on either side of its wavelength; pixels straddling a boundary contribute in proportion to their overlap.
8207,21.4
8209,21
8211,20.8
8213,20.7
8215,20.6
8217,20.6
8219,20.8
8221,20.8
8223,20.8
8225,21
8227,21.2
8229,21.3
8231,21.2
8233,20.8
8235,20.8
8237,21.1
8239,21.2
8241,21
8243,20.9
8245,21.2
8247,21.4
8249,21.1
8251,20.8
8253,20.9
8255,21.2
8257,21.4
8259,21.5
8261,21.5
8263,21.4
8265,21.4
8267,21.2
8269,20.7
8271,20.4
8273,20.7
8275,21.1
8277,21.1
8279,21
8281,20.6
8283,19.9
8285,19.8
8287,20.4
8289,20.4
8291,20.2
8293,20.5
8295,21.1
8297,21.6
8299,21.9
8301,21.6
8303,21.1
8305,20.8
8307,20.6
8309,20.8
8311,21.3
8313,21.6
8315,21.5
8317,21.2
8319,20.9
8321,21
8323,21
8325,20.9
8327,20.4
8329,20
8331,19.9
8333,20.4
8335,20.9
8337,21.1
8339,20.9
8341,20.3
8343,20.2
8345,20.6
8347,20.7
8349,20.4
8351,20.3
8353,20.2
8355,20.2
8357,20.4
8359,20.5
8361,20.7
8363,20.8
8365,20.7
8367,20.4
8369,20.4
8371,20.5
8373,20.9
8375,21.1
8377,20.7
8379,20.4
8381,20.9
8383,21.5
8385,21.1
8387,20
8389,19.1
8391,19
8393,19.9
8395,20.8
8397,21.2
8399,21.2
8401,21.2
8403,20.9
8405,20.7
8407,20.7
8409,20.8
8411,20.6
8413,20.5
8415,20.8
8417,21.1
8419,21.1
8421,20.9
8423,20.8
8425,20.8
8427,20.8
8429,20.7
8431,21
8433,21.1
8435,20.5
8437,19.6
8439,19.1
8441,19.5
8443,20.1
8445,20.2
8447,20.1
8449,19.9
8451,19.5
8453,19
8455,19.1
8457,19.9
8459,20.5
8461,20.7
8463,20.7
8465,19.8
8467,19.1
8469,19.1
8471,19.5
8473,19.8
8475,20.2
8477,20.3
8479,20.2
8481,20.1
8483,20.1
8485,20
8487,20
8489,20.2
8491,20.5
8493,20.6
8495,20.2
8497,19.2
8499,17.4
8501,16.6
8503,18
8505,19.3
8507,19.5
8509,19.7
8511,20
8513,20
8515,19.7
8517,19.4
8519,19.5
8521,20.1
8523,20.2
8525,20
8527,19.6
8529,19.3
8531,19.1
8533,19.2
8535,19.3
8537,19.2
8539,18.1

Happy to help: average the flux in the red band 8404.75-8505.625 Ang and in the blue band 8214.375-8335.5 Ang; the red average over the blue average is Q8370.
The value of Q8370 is 0.96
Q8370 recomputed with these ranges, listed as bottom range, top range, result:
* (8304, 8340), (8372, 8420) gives 0.99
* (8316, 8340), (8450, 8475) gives 0.95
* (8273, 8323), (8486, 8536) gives 0.93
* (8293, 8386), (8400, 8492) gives 0.97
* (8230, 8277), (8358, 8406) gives 0.98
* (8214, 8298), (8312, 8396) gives 0.98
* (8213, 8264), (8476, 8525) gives 0.93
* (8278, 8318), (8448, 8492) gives 0.95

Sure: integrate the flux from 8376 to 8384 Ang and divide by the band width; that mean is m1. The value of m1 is 20.9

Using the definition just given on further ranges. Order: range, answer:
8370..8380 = 20.7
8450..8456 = 19.2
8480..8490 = 20.1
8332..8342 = 20.7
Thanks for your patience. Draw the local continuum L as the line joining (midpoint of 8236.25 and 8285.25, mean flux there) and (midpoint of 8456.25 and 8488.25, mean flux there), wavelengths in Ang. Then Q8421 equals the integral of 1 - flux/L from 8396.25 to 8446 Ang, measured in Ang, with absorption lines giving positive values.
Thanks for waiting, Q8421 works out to -1.0 Ang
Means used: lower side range 21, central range 20.6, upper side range 20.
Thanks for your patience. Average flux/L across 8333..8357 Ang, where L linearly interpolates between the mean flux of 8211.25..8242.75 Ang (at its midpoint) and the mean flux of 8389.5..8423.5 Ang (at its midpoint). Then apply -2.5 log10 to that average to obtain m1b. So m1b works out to 0.01 mag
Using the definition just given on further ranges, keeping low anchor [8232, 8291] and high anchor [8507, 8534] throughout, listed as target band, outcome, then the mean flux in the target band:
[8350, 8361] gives 0.01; 20.4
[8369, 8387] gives -0.02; 20.8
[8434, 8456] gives 0.02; 19.7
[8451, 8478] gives 0.01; 19.8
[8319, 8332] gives 0.00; 20.6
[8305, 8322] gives -0.02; 21.1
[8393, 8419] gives -0.03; 20.8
